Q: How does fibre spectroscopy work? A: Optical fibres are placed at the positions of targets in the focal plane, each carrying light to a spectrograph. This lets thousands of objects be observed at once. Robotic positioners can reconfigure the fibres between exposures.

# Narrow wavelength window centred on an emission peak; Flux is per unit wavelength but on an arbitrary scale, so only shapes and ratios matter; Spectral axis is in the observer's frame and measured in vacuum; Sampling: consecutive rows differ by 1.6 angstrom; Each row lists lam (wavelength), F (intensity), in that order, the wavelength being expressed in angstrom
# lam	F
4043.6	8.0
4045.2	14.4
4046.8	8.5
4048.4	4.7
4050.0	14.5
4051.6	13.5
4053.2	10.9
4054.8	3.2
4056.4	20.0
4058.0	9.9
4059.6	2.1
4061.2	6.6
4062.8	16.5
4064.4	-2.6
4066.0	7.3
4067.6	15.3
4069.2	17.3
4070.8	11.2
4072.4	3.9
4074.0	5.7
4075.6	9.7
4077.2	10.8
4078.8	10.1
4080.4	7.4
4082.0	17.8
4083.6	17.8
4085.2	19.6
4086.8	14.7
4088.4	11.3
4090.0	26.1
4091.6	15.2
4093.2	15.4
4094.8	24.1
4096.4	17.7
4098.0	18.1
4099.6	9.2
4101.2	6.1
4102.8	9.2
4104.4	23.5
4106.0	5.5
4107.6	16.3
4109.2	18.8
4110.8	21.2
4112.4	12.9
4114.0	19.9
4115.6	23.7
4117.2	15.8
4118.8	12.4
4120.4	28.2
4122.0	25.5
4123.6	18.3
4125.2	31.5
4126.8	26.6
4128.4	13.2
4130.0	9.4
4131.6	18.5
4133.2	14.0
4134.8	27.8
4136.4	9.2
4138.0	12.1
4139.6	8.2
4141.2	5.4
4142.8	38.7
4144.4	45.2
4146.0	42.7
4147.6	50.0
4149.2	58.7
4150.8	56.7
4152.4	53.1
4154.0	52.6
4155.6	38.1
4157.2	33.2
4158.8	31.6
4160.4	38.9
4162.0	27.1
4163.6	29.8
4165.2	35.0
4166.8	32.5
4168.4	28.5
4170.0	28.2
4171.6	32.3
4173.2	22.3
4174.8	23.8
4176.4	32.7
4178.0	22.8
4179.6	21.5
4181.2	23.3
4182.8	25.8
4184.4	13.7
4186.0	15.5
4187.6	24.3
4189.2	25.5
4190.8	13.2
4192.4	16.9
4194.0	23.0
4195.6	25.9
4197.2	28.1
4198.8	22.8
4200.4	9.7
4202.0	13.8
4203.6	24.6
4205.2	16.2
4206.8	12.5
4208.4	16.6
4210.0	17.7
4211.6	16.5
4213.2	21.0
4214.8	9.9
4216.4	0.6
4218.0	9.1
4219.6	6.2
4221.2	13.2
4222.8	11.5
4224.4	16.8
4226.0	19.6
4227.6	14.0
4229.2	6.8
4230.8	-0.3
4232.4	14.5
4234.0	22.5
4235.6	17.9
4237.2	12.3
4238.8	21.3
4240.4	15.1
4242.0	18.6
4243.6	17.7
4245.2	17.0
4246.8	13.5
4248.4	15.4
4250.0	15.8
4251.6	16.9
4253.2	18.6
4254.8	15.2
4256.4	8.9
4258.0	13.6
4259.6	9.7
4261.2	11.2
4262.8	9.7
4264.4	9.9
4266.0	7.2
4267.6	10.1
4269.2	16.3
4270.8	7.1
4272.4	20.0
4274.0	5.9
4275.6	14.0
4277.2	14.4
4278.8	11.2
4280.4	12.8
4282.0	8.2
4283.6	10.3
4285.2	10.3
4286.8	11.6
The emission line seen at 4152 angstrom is Lyman alpha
